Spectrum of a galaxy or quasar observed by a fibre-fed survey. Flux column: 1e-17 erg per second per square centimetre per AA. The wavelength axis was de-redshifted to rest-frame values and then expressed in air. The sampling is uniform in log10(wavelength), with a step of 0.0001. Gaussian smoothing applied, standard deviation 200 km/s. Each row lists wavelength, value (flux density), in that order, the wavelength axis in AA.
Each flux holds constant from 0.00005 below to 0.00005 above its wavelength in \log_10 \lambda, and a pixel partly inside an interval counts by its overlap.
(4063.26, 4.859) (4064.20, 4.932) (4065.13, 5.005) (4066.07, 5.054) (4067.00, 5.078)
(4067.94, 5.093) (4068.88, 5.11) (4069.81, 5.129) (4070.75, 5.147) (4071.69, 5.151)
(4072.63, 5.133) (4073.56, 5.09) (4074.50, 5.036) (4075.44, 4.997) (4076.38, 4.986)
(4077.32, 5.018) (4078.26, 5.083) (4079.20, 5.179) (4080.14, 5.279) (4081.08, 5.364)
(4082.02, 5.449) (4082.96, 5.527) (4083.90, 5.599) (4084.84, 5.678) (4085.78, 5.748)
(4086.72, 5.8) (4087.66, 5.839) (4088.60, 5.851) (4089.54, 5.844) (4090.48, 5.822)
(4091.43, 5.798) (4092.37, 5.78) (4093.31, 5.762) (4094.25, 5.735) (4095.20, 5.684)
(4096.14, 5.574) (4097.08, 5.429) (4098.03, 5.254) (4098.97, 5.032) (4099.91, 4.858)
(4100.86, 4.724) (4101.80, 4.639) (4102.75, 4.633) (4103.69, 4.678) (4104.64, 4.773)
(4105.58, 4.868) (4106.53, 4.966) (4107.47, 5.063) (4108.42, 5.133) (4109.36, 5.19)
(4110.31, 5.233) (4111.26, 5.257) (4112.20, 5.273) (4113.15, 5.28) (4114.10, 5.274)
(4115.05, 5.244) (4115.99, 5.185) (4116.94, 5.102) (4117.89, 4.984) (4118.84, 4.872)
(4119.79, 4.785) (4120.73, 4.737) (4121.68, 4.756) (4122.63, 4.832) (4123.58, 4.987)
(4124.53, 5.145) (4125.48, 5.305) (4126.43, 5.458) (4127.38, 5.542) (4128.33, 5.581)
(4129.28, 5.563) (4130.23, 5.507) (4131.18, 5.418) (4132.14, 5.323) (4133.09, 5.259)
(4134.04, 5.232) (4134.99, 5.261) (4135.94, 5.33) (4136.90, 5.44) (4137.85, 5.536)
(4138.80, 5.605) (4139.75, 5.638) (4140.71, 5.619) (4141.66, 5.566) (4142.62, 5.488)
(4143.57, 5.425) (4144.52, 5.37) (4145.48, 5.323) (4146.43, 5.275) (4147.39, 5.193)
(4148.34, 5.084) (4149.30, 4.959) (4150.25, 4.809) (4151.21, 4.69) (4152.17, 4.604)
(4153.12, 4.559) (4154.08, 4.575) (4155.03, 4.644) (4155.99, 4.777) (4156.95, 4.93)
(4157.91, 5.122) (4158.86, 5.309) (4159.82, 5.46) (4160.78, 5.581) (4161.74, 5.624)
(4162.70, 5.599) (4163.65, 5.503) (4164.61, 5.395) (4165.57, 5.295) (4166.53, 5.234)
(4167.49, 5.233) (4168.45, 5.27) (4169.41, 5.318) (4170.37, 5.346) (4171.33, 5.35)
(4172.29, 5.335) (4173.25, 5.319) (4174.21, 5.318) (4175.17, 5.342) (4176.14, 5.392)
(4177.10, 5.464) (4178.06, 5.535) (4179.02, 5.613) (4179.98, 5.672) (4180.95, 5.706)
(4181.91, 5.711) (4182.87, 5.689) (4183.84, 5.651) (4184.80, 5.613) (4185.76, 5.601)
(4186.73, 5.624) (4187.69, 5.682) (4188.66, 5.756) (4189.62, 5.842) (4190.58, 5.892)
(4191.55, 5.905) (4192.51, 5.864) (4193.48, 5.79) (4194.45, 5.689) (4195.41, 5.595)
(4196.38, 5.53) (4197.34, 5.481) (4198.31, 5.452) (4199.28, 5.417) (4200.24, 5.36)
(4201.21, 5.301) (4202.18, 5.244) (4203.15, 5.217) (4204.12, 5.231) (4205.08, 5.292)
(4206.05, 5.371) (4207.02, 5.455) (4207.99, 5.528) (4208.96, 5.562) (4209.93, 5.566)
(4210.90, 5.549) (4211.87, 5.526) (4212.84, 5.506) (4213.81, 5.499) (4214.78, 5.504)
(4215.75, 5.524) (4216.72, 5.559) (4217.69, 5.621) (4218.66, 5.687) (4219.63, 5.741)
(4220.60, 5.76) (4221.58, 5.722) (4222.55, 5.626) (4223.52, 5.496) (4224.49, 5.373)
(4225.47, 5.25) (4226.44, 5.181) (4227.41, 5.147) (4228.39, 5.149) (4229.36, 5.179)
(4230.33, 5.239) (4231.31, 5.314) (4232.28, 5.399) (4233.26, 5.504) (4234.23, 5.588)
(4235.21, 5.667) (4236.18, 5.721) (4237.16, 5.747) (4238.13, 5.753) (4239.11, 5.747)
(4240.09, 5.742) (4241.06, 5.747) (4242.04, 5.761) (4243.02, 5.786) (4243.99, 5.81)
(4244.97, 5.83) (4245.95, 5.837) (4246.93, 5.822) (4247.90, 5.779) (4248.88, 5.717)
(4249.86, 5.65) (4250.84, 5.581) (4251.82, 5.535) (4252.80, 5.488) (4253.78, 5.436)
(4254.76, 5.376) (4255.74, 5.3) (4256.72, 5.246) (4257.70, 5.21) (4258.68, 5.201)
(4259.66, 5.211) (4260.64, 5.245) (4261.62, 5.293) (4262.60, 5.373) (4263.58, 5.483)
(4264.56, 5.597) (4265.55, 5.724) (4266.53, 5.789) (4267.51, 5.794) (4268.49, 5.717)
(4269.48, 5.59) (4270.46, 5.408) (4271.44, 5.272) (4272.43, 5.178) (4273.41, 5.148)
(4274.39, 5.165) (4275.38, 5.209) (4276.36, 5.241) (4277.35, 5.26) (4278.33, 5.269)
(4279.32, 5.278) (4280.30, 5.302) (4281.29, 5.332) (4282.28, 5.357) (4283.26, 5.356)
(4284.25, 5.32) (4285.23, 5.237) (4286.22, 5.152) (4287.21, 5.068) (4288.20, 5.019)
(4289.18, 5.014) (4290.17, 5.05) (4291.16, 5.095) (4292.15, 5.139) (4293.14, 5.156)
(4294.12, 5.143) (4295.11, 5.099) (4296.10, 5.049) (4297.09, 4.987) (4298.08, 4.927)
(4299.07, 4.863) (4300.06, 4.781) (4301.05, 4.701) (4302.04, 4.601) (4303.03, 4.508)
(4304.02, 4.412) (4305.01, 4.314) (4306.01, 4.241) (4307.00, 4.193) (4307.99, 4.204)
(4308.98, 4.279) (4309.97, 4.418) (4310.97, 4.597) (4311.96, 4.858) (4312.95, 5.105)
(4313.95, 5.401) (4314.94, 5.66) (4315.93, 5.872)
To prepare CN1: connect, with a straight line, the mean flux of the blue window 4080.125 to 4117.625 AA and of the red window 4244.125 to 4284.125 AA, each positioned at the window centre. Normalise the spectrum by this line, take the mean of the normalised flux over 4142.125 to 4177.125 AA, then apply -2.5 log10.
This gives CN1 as 0.04 mag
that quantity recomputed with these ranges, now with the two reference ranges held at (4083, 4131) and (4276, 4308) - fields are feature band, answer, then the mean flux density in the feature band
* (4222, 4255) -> -0.10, 5.56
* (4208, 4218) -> -0.09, 5.54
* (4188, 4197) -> -0.12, 5.76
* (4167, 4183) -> -0.06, 5.44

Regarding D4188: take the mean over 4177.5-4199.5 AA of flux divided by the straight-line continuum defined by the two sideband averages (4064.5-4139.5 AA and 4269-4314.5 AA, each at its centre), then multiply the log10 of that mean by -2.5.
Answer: -0.11 mag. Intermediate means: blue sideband 5.25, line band 5.67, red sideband 4.98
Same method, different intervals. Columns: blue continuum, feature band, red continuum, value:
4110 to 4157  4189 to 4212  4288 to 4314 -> -0.106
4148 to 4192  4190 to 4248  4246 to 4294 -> -0.039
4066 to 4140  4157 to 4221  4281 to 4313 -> -0.087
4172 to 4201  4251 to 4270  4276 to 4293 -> -0.032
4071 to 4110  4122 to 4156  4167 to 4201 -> 0.041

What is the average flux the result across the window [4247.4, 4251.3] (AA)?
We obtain 5.69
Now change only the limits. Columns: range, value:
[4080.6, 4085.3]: 5.52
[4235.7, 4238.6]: 5.74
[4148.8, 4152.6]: 4.76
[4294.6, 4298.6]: 5.01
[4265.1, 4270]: 5.73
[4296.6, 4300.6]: 4.89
